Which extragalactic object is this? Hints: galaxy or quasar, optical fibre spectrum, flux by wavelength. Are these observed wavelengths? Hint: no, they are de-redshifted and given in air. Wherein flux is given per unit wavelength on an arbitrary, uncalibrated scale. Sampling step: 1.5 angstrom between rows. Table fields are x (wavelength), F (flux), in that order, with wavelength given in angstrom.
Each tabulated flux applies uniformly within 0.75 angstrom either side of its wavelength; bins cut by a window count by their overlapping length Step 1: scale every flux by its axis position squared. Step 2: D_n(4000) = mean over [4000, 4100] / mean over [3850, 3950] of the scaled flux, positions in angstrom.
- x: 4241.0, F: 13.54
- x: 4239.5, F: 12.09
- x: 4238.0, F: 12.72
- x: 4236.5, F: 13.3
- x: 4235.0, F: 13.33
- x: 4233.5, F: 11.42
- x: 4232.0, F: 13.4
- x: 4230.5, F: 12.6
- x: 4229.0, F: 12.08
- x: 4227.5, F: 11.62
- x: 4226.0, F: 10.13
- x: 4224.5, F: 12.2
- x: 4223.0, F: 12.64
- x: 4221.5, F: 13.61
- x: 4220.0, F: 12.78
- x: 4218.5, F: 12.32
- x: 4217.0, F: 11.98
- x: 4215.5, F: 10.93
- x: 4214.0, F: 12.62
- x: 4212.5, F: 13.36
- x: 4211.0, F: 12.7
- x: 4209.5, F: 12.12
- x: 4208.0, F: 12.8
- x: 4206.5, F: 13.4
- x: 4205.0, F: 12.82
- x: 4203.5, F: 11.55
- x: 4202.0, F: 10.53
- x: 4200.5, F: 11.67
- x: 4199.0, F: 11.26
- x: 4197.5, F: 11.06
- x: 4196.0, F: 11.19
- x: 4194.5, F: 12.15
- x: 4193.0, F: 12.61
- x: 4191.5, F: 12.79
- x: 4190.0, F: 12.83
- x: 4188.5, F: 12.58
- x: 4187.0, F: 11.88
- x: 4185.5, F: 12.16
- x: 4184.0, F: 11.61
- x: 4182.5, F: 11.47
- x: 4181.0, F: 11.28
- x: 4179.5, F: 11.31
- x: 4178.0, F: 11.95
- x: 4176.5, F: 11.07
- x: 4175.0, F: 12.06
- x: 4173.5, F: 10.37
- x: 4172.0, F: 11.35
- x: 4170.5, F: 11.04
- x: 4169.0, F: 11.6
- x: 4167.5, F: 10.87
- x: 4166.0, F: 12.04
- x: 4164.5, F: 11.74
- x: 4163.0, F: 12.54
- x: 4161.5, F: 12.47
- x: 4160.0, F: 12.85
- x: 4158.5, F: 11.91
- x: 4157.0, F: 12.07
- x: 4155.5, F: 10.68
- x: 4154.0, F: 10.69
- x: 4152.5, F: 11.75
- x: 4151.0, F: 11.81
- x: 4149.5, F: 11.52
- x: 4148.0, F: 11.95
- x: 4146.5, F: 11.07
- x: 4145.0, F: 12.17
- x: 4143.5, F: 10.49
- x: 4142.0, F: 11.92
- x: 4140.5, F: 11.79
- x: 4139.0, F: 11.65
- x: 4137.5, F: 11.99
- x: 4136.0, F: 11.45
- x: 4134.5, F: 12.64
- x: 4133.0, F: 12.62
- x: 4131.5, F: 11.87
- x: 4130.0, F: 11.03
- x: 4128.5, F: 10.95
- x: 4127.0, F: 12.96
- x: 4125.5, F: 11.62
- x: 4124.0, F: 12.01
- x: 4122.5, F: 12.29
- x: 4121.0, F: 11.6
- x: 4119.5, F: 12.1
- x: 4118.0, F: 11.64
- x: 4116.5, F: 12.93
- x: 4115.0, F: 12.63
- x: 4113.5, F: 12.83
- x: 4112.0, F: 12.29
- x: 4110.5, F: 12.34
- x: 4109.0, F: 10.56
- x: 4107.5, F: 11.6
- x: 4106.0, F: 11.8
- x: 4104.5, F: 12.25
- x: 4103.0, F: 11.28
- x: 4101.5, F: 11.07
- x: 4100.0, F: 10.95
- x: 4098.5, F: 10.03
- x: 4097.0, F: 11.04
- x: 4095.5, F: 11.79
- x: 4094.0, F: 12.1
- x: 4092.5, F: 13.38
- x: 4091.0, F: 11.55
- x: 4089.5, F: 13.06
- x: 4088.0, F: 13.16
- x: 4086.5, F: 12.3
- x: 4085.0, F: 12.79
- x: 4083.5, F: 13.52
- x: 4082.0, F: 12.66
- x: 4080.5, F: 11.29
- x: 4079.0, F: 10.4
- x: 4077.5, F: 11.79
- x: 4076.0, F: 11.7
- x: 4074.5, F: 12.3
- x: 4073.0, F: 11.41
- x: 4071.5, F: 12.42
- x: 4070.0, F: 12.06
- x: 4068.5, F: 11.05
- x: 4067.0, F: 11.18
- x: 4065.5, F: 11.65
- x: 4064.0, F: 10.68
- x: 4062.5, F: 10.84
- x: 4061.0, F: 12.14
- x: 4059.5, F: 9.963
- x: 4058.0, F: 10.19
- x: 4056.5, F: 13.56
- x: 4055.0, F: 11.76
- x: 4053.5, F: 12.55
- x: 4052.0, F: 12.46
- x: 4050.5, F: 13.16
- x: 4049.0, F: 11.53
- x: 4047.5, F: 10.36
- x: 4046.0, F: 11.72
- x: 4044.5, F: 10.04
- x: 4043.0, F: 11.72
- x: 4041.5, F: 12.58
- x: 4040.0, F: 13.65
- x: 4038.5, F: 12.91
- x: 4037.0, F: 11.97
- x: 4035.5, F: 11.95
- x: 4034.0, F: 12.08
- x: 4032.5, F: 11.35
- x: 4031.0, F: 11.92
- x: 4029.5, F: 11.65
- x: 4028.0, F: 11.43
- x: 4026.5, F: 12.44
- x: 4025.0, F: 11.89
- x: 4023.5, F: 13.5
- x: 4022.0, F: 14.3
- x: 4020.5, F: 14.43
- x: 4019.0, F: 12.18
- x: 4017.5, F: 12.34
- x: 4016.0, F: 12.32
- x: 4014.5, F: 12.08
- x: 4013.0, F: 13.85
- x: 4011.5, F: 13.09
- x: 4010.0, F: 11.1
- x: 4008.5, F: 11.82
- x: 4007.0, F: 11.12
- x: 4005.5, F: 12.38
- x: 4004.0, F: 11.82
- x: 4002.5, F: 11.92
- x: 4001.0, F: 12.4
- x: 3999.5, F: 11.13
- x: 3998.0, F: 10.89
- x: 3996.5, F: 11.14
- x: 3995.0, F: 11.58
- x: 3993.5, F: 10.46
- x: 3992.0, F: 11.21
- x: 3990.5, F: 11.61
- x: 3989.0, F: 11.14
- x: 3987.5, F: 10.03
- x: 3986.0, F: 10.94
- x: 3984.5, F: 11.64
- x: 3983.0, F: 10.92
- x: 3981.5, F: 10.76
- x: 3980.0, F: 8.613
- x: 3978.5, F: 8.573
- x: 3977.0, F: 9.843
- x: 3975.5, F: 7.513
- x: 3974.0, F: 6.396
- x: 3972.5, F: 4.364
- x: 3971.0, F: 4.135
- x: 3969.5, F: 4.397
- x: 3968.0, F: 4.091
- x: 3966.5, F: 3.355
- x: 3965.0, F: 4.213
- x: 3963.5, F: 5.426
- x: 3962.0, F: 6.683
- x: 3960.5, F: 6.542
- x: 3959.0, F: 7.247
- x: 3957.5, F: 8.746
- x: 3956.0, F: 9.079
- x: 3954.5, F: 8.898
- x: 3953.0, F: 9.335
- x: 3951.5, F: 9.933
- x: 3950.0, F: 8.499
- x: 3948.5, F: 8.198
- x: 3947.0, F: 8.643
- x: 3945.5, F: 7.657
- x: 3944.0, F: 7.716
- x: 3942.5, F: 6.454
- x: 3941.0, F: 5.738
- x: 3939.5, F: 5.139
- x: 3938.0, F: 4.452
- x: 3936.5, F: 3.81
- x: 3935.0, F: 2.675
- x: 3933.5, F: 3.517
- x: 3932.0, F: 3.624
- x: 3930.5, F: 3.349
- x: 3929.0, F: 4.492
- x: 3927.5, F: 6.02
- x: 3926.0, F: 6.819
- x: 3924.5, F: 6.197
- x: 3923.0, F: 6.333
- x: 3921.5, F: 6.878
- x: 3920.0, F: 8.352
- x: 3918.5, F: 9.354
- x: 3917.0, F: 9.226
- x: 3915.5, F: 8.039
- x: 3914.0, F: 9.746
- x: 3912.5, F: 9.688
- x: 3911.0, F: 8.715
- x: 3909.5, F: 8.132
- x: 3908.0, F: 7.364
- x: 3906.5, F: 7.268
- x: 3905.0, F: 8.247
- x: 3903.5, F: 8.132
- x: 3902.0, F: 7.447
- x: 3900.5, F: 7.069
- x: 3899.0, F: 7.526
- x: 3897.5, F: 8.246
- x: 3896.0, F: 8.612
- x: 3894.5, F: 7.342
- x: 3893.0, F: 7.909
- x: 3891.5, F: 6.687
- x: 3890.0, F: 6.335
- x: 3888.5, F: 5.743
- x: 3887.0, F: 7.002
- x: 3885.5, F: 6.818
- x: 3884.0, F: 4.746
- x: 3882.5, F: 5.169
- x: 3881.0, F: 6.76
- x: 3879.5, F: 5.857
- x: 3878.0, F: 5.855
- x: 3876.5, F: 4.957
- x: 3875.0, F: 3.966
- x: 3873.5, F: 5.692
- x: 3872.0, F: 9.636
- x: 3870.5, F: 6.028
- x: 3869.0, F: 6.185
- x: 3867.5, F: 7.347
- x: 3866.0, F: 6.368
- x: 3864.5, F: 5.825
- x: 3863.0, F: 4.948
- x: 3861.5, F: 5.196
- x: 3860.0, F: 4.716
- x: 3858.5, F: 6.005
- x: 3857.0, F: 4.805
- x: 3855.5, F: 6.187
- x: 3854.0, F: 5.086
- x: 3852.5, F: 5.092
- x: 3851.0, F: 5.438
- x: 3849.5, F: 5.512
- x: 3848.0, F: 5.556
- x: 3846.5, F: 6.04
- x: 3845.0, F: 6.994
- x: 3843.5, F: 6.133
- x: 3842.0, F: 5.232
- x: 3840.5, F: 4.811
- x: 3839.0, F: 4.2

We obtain 1.99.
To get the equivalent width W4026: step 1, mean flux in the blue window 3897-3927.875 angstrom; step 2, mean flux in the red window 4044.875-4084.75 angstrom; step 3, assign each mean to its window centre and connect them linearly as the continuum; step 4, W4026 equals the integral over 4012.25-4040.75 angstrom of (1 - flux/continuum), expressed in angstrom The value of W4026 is -4.8 angstrom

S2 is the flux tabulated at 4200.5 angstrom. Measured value 11.67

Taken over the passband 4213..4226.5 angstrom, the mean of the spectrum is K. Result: 12.2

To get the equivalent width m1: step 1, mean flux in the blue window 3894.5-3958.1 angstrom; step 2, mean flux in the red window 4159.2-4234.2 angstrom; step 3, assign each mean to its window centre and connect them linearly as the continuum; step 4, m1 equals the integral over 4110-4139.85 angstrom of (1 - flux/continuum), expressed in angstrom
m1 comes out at -3.8 angstrom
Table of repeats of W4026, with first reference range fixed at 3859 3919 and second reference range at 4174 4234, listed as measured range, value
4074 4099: -4.7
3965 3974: 4.4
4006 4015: -3.3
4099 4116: -2.0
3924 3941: 6.8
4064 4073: -1.5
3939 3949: 1.0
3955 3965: 1.3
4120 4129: -1.0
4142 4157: -0.3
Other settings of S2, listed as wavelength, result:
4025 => 11.89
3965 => 4.213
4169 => 11.6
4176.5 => 11.07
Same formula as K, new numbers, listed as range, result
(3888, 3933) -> 7.28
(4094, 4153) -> 11.8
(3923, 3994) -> 7.19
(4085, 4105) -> 11.9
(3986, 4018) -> 11.7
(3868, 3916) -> 7.09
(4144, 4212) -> 11.8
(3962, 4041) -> 10.5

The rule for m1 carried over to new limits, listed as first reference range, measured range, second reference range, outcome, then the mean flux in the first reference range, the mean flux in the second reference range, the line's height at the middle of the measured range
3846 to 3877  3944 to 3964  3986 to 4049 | 2.8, 5.75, 11.9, 9.41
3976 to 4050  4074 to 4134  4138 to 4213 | -1.1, 11.7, 11.8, 11.7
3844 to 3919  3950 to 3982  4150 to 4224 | 4.3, 6.72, 11.9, 8.16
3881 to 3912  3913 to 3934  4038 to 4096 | 3.4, 7.23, 11.9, 7.98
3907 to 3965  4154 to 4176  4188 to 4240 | -0.6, 6.98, 12.3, 11.3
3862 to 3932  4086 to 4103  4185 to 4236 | -2.6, 6.88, 12.2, 10.2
